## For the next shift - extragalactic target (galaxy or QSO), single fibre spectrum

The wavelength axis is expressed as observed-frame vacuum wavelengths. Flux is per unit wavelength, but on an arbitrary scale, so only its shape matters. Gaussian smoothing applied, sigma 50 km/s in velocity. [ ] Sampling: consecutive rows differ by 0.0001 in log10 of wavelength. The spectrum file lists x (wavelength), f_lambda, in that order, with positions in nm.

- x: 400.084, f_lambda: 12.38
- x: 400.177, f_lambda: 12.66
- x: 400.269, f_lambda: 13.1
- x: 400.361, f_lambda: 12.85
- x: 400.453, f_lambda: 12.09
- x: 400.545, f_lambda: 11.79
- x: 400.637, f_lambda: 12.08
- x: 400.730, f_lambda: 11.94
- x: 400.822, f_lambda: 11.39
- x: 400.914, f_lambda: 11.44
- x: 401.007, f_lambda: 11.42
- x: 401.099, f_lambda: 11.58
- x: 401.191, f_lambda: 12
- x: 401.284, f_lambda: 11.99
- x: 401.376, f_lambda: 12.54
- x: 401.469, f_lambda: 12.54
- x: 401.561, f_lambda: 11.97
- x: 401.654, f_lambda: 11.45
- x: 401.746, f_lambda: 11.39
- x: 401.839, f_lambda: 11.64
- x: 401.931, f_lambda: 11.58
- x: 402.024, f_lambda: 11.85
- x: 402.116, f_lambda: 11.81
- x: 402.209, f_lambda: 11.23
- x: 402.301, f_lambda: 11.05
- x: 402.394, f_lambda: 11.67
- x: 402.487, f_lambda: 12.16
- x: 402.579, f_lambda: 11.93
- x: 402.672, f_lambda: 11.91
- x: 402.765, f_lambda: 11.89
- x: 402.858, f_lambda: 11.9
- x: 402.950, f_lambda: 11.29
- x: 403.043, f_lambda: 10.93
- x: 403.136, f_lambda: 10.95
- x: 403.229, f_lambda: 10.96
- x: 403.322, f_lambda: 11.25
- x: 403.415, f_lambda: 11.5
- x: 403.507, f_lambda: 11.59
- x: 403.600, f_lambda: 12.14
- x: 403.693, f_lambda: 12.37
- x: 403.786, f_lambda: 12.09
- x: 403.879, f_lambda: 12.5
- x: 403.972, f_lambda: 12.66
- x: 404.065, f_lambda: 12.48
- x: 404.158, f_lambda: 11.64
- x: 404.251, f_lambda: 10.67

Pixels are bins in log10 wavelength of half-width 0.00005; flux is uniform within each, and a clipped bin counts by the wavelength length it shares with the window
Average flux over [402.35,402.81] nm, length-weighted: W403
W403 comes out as 11.9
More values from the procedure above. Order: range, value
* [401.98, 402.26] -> 11.7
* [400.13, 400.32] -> 12.8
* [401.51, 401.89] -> 11.6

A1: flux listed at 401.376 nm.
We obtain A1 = 12.54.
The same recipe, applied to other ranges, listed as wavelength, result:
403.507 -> 11.59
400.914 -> 11.44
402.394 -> 11.67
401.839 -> 11.64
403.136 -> 10.95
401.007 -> 11.42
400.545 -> 11.79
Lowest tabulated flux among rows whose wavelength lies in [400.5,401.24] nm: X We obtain 11.39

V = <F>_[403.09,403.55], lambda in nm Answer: 11.3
